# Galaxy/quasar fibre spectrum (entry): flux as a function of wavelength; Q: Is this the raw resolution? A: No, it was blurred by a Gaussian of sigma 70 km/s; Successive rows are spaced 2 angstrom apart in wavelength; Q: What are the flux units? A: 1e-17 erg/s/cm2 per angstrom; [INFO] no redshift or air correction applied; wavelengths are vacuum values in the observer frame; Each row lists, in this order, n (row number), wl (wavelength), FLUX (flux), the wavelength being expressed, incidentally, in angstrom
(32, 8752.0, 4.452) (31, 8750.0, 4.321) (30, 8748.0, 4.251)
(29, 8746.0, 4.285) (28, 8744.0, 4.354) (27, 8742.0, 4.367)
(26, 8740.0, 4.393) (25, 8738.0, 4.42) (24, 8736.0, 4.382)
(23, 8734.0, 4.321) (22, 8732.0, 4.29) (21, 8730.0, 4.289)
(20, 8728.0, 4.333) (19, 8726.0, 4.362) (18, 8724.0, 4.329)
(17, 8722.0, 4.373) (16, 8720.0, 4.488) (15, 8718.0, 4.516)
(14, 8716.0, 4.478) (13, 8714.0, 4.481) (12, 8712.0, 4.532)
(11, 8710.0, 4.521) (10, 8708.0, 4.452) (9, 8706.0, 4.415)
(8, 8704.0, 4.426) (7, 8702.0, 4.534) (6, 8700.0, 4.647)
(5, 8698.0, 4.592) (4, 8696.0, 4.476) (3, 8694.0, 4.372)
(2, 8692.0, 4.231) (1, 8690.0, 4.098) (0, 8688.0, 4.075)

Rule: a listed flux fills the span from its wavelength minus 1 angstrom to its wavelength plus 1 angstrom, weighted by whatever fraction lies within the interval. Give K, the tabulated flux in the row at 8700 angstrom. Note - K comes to 4.647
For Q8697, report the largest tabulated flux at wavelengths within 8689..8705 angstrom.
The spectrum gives 4.647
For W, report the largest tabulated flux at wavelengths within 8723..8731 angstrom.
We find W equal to 4.362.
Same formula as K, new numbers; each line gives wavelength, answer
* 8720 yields 4.488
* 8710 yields 4.521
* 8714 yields 4.481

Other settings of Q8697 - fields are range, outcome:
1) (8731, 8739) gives 4.42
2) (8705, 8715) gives 4.532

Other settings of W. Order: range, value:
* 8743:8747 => 4.354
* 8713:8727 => 4.516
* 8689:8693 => 4.231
